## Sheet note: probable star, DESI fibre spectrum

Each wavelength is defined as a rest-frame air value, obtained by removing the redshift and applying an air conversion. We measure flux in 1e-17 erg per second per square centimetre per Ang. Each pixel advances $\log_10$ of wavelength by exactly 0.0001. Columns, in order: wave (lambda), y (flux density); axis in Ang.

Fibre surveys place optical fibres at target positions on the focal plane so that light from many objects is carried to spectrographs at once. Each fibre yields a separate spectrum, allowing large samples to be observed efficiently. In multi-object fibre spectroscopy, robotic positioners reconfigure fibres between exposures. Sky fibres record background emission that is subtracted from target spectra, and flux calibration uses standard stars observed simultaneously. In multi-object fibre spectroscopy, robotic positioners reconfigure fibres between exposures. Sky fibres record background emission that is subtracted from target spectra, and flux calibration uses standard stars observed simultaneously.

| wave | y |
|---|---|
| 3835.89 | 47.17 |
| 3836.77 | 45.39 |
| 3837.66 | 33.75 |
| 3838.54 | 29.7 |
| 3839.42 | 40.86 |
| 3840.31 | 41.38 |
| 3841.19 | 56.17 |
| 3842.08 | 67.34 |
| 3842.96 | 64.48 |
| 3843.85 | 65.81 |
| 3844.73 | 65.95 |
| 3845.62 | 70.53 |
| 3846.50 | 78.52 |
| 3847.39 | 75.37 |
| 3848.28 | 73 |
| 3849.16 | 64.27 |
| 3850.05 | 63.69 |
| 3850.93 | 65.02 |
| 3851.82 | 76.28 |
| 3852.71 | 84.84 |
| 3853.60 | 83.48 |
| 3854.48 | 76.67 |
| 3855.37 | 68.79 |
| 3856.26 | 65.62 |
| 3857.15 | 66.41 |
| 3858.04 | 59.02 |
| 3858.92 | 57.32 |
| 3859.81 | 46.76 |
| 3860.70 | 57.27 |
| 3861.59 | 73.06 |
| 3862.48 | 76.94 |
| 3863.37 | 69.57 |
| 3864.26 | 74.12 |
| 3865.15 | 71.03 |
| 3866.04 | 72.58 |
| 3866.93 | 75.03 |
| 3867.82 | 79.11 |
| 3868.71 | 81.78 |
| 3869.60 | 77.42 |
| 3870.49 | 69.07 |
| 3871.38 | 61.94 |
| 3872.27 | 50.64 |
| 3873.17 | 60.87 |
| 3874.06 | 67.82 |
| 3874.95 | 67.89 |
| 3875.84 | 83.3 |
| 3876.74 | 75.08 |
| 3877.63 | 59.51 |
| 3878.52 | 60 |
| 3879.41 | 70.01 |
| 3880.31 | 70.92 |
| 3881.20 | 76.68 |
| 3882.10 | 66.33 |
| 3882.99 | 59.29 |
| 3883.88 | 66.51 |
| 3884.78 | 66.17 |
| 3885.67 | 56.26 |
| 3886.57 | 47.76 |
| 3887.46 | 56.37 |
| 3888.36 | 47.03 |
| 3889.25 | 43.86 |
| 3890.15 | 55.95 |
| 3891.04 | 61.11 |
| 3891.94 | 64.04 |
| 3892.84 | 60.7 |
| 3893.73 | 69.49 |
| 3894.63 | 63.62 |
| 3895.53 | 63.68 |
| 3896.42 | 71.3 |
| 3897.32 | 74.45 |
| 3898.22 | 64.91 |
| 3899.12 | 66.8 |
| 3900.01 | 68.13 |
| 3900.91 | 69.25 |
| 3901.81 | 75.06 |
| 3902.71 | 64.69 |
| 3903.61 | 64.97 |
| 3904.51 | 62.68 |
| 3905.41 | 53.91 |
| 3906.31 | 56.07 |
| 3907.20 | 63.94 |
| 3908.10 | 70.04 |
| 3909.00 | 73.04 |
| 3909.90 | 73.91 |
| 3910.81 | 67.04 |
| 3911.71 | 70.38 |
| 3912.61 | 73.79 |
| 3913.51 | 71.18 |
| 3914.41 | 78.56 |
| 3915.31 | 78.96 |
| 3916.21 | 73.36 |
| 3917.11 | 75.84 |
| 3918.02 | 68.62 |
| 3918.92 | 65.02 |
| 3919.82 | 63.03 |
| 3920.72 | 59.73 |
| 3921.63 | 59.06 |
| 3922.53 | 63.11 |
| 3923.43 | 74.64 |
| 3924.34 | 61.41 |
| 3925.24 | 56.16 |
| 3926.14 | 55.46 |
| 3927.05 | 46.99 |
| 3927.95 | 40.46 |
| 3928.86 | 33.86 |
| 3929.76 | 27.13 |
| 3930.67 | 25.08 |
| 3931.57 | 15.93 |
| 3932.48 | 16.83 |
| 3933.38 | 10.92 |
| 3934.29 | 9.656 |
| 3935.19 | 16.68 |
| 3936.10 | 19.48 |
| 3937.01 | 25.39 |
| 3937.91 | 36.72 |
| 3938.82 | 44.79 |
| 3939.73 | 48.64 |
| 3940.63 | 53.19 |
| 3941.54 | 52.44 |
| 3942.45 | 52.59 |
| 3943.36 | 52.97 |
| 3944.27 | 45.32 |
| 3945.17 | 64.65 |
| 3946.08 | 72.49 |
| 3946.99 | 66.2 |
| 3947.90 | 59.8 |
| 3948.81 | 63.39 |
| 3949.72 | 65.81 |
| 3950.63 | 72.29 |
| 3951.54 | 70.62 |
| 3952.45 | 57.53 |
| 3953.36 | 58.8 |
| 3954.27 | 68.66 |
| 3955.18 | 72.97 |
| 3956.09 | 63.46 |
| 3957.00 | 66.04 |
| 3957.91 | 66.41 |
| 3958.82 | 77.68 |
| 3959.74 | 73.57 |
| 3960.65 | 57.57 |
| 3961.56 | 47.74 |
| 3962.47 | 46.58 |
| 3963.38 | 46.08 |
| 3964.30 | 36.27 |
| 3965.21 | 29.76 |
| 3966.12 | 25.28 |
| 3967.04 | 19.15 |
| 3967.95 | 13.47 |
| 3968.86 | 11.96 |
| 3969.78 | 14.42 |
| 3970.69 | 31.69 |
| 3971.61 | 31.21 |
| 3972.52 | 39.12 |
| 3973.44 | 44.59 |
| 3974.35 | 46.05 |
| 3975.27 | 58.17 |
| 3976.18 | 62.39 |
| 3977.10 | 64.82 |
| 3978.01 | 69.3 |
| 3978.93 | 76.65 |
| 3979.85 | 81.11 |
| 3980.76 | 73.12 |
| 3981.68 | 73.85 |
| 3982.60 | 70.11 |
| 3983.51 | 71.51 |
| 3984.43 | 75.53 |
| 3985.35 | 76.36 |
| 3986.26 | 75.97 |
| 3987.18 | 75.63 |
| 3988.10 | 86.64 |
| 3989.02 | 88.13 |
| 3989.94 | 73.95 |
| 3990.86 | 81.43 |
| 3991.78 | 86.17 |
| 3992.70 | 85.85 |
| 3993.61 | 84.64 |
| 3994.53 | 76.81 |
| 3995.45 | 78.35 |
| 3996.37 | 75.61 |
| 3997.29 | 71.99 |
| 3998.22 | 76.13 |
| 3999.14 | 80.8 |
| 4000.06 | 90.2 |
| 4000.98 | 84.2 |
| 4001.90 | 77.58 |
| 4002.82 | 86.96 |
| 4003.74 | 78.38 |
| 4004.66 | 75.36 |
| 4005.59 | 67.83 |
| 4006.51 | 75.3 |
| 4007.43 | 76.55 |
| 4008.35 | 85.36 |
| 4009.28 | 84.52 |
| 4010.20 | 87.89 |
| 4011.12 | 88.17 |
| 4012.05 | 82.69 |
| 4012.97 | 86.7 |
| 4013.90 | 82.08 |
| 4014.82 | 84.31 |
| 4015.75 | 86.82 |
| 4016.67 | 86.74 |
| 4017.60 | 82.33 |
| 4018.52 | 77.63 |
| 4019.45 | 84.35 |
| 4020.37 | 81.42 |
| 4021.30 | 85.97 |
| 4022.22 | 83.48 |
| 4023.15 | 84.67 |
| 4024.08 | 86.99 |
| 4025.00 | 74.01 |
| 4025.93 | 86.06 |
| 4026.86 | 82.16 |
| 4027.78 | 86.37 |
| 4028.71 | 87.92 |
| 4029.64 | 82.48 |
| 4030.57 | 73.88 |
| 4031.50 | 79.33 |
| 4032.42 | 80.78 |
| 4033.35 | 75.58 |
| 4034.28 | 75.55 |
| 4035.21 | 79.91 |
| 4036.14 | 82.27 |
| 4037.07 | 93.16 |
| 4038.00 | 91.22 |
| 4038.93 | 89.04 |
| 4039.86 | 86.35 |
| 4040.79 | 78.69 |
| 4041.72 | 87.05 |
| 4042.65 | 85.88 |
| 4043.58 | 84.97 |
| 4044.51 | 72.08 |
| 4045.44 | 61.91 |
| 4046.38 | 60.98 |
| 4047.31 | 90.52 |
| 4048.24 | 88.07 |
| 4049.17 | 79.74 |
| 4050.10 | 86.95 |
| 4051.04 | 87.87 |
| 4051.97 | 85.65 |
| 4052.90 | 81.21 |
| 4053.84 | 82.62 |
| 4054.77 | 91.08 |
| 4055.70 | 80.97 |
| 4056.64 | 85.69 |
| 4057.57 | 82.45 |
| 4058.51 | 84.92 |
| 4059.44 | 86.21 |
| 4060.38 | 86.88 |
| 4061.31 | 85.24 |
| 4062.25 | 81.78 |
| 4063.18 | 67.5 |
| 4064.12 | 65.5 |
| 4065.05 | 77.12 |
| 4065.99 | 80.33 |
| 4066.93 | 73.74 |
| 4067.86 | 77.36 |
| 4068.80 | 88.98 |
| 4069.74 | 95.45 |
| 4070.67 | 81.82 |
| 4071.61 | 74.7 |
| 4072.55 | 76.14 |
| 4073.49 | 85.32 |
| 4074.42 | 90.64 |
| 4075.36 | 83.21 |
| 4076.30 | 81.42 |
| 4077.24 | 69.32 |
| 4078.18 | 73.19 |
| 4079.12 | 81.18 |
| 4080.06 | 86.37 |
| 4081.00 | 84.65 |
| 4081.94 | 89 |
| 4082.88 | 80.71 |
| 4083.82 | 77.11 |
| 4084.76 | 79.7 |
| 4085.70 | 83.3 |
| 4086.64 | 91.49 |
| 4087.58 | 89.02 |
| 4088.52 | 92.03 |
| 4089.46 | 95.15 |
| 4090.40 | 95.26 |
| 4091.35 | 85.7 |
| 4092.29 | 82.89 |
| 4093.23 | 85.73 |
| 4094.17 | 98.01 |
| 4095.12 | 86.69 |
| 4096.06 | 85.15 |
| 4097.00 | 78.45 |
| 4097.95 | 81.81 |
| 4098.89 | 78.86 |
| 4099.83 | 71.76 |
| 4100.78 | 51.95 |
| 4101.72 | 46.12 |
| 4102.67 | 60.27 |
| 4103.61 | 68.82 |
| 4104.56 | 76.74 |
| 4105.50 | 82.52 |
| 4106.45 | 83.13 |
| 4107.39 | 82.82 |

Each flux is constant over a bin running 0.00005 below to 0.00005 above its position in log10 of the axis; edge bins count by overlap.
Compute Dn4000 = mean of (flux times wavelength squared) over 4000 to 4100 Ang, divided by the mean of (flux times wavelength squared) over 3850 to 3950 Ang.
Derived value 1.5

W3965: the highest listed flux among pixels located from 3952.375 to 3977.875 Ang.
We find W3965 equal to 77.68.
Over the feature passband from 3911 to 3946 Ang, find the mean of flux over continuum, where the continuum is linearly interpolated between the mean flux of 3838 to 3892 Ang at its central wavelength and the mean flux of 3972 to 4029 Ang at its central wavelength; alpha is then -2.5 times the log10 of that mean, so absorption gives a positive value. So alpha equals 0.38 mag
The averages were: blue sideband 65.2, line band 50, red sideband 77.9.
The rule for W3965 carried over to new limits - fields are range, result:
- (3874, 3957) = 83.3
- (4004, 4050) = 93.16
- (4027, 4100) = 98.01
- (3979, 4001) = 90.2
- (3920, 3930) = 74.64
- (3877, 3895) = 76.68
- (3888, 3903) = 75.06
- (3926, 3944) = 55.46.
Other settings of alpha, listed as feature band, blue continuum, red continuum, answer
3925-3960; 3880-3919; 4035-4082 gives 0.388 mag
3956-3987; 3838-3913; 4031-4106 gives 0.344 mag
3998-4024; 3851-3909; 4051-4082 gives -0.072 mag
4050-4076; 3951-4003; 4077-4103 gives -0.077 mag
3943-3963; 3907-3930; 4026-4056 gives 0.093 mag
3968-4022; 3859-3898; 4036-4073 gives 0.054 mag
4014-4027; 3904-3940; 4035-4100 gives -0.144 mag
